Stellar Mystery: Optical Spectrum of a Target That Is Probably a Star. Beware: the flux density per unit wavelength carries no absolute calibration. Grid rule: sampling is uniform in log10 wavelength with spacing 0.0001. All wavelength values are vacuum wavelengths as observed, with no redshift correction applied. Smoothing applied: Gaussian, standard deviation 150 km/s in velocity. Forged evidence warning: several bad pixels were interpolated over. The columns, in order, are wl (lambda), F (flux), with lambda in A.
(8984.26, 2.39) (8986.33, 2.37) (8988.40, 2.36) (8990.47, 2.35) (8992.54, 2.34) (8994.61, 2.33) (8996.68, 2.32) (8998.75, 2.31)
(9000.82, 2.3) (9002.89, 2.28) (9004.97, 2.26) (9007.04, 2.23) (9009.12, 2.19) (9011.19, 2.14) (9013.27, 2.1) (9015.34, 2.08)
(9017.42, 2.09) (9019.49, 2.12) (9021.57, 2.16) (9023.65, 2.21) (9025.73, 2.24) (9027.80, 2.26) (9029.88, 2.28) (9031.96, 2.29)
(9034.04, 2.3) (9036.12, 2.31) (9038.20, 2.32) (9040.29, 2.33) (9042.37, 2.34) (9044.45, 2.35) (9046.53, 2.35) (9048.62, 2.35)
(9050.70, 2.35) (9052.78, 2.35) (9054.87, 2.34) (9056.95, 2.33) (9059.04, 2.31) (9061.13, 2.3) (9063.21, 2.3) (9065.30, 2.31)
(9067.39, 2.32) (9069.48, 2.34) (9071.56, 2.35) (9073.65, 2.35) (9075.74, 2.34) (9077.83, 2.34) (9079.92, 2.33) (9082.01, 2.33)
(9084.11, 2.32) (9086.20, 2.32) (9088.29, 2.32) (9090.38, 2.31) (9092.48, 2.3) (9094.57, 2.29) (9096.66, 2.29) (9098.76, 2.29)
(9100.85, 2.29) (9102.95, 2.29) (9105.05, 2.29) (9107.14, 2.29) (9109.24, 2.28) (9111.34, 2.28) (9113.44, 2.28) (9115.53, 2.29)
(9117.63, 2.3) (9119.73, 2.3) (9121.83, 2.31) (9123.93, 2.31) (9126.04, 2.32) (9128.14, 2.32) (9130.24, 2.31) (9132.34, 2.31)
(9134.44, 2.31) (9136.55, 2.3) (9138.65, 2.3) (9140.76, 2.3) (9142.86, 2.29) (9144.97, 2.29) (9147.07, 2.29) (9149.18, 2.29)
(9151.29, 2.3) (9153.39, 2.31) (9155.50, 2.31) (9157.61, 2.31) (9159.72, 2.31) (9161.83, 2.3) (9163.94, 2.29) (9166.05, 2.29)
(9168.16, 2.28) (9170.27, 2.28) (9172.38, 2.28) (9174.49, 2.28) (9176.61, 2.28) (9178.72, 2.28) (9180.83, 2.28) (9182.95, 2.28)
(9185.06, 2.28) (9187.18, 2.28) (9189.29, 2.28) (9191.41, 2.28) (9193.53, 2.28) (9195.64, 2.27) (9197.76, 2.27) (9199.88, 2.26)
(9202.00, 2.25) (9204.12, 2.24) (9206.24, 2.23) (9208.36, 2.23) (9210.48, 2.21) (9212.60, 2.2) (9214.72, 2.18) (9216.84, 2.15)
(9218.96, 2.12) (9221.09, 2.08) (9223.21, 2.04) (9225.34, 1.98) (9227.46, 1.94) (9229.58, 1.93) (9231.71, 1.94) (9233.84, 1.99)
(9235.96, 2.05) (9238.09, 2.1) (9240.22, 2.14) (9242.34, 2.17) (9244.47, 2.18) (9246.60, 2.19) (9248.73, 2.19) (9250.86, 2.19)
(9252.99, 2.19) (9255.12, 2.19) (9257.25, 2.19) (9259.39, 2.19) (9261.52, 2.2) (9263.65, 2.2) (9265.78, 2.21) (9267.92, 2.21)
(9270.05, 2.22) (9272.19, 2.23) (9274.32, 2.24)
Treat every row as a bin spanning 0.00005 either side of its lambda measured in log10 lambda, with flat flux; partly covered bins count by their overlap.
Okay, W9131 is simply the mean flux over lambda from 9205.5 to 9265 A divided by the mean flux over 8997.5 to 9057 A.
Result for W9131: 0.94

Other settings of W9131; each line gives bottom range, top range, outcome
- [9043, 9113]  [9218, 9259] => 0.90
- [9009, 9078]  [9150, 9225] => 0.99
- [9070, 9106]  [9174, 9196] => 0.98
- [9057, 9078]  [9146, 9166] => 0.99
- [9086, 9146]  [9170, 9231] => 0.96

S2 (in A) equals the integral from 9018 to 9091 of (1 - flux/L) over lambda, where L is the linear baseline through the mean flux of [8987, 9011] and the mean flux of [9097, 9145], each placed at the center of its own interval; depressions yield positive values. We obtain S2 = -0.4 A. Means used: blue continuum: 2.29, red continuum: 2.3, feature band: 2.31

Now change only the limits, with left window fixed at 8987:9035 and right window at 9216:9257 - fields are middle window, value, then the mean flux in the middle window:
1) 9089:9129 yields -2.18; 2.3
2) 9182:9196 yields -1.01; 2.28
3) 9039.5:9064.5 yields -1.33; 2.33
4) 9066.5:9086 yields -1.20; 2.34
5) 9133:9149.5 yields -1.07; 2.3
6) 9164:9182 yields -1.23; 2.28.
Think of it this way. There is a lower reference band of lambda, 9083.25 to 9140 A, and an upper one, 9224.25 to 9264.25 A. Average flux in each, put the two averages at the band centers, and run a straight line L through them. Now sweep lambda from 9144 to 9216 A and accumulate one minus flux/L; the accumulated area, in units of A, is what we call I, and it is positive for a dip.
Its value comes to -2.2 A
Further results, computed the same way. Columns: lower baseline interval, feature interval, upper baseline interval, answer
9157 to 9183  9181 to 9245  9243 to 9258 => 2.1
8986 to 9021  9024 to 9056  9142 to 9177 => -0.9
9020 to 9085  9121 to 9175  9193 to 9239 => -2.3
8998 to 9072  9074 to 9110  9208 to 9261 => -1.3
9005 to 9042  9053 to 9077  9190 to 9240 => -1.4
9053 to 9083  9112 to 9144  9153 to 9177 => 0.0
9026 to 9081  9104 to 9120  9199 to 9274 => -0.1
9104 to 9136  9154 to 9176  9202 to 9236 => -0.8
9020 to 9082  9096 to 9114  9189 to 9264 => -0.2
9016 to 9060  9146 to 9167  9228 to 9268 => -1.0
